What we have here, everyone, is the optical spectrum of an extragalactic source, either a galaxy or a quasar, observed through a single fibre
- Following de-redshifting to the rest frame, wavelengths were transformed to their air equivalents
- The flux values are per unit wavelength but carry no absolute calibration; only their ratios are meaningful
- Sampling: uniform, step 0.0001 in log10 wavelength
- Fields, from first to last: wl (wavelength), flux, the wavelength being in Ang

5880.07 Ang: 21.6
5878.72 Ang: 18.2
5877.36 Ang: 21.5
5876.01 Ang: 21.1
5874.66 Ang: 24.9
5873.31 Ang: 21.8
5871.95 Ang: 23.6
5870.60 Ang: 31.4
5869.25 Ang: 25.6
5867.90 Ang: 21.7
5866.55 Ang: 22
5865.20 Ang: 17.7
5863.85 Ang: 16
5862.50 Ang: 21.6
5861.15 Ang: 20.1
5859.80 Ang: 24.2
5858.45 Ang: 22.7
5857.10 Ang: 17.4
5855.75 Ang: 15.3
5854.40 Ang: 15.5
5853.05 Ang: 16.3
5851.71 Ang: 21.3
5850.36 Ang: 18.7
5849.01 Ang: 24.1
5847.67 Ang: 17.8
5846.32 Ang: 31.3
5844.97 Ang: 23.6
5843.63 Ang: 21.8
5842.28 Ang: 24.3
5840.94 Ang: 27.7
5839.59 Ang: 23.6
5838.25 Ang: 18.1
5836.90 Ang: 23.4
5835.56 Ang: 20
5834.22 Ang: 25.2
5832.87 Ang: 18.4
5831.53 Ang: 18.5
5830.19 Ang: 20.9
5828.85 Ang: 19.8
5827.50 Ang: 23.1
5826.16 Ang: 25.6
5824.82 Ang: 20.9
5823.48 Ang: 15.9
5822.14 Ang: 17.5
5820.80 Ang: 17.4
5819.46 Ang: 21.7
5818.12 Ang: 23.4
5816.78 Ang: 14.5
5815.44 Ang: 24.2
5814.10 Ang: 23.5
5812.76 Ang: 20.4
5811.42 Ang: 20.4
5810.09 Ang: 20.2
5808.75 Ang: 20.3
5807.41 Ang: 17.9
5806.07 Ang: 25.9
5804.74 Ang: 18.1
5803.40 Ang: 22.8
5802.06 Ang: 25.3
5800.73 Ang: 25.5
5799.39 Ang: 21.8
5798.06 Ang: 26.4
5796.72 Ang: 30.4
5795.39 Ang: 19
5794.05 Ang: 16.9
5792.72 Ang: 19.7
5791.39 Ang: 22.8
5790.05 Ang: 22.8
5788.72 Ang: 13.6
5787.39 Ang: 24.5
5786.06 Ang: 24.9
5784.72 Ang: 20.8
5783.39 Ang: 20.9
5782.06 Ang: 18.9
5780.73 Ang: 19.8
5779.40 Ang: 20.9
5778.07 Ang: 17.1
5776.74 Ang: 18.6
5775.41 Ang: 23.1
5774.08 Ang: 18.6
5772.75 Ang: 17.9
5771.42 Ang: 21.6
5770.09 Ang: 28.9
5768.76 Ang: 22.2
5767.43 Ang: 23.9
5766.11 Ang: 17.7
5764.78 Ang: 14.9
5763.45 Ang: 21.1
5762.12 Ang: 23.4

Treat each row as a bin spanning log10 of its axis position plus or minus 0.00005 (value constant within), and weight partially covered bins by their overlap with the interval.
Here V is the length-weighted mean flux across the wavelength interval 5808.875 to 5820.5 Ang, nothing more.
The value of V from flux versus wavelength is 20.9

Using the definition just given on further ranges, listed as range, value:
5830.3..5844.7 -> 22.1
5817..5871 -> 21.2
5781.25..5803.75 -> 22.2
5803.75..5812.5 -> 20.6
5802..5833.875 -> 20.6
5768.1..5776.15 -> 22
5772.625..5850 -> 21.4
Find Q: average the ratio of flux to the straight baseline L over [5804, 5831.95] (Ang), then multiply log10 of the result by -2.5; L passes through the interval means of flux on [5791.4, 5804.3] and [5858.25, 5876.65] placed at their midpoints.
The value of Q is 0.12 mag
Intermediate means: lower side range 23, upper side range 22.5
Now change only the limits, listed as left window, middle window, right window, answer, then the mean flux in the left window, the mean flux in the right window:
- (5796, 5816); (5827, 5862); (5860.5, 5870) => 0.012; 22.9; 20.8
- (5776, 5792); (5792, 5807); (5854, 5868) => -0.129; 20.5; 19.5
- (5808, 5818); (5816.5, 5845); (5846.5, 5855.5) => -0.059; 20.6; 19.5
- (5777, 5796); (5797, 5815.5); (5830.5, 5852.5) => -0.076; 20.2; 22.3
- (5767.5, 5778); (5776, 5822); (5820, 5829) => -0.023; 21.4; 20.1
